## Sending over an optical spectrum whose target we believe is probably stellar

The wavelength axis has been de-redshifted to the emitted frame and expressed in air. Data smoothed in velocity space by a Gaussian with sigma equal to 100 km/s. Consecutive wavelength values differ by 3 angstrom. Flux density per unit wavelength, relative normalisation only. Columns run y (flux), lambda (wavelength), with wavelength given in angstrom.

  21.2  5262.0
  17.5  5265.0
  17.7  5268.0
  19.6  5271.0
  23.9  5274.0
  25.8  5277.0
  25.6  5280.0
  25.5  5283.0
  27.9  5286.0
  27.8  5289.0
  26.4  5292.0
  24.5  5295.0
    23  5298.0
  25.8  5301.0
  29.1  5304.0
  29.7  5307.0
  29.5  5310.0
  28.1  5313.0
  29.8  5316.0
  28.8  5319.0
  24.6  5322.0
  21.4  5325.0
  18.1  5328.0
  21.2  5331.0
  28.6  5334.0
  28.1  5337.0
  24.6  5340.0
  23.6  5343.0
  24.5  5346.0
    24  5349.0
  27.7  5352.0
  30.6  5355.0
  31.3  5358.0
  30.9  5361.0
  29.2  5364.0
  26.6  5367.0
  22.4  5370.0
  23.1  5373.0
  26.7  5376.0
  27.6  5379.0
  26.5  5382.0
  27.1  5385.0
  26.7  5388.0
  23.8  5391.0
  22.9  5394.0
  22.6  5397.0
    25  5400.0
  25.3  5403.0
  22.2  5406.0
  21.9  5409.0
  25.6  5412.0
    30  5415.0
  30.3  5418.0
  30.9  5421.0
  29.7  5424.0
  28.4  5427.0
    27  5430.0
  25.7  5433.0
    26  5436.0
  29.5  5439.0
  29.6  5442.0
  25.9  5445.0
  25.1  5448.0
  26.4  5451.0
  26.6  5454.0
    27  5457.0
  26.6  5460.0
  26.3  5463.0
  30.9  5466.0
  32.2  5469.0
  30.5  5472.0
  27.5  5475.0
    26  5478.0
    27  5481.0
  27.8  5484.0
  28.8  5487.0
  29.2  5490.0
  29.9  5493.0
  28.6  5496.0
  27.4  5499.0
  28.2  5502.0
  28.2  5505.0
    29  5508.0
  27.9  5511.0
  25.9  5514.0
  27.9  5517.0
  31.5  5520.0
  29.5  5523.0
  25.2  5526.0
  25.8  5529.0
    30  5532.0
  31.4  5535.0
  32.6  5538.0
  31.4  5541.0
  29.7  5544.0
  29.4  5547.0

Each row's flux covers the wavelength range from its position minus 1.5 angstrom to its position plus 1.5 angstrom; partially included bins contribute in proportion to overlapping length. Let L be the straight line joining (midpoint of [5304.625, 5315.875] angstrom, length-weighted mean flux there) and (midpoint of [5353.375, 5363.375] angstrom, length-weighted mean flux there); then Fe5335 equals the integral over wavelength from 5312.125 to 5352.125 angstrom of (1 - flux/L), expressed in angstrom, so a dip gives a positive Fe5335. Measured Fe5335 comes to 6.4 angstrom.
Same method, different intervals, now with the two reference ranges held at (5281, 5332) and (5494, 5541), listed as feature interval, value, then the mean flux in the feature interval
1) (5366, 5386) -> 0.9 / 25.7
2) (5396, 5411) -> 2.1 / 23.5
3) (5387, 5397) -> 1.1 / 24.1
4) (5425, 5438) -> 0.3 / 27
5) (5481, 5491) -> 0.0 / 28.3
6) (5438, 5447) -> -0.1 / 28.1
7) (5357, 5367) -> -1.2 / 29.8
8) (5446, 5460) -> 0.8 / 26.3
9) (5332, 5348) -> 0.5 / 25.7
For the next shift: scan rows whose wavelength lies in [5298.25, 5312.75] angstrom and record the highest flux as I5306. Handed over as 29.7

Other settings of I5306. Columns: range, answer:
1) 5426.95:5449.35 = 29.6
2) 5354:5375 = 31.3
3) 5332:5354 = 28.6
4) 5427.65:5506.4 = 32.2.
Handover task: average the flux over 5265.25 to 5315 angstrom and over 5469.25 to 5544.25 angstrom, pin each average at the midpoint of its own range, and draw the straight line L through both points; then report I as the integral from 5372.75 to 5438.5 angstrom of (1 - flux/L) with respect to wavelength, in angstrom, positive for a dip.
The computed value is 2.3 angstrom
